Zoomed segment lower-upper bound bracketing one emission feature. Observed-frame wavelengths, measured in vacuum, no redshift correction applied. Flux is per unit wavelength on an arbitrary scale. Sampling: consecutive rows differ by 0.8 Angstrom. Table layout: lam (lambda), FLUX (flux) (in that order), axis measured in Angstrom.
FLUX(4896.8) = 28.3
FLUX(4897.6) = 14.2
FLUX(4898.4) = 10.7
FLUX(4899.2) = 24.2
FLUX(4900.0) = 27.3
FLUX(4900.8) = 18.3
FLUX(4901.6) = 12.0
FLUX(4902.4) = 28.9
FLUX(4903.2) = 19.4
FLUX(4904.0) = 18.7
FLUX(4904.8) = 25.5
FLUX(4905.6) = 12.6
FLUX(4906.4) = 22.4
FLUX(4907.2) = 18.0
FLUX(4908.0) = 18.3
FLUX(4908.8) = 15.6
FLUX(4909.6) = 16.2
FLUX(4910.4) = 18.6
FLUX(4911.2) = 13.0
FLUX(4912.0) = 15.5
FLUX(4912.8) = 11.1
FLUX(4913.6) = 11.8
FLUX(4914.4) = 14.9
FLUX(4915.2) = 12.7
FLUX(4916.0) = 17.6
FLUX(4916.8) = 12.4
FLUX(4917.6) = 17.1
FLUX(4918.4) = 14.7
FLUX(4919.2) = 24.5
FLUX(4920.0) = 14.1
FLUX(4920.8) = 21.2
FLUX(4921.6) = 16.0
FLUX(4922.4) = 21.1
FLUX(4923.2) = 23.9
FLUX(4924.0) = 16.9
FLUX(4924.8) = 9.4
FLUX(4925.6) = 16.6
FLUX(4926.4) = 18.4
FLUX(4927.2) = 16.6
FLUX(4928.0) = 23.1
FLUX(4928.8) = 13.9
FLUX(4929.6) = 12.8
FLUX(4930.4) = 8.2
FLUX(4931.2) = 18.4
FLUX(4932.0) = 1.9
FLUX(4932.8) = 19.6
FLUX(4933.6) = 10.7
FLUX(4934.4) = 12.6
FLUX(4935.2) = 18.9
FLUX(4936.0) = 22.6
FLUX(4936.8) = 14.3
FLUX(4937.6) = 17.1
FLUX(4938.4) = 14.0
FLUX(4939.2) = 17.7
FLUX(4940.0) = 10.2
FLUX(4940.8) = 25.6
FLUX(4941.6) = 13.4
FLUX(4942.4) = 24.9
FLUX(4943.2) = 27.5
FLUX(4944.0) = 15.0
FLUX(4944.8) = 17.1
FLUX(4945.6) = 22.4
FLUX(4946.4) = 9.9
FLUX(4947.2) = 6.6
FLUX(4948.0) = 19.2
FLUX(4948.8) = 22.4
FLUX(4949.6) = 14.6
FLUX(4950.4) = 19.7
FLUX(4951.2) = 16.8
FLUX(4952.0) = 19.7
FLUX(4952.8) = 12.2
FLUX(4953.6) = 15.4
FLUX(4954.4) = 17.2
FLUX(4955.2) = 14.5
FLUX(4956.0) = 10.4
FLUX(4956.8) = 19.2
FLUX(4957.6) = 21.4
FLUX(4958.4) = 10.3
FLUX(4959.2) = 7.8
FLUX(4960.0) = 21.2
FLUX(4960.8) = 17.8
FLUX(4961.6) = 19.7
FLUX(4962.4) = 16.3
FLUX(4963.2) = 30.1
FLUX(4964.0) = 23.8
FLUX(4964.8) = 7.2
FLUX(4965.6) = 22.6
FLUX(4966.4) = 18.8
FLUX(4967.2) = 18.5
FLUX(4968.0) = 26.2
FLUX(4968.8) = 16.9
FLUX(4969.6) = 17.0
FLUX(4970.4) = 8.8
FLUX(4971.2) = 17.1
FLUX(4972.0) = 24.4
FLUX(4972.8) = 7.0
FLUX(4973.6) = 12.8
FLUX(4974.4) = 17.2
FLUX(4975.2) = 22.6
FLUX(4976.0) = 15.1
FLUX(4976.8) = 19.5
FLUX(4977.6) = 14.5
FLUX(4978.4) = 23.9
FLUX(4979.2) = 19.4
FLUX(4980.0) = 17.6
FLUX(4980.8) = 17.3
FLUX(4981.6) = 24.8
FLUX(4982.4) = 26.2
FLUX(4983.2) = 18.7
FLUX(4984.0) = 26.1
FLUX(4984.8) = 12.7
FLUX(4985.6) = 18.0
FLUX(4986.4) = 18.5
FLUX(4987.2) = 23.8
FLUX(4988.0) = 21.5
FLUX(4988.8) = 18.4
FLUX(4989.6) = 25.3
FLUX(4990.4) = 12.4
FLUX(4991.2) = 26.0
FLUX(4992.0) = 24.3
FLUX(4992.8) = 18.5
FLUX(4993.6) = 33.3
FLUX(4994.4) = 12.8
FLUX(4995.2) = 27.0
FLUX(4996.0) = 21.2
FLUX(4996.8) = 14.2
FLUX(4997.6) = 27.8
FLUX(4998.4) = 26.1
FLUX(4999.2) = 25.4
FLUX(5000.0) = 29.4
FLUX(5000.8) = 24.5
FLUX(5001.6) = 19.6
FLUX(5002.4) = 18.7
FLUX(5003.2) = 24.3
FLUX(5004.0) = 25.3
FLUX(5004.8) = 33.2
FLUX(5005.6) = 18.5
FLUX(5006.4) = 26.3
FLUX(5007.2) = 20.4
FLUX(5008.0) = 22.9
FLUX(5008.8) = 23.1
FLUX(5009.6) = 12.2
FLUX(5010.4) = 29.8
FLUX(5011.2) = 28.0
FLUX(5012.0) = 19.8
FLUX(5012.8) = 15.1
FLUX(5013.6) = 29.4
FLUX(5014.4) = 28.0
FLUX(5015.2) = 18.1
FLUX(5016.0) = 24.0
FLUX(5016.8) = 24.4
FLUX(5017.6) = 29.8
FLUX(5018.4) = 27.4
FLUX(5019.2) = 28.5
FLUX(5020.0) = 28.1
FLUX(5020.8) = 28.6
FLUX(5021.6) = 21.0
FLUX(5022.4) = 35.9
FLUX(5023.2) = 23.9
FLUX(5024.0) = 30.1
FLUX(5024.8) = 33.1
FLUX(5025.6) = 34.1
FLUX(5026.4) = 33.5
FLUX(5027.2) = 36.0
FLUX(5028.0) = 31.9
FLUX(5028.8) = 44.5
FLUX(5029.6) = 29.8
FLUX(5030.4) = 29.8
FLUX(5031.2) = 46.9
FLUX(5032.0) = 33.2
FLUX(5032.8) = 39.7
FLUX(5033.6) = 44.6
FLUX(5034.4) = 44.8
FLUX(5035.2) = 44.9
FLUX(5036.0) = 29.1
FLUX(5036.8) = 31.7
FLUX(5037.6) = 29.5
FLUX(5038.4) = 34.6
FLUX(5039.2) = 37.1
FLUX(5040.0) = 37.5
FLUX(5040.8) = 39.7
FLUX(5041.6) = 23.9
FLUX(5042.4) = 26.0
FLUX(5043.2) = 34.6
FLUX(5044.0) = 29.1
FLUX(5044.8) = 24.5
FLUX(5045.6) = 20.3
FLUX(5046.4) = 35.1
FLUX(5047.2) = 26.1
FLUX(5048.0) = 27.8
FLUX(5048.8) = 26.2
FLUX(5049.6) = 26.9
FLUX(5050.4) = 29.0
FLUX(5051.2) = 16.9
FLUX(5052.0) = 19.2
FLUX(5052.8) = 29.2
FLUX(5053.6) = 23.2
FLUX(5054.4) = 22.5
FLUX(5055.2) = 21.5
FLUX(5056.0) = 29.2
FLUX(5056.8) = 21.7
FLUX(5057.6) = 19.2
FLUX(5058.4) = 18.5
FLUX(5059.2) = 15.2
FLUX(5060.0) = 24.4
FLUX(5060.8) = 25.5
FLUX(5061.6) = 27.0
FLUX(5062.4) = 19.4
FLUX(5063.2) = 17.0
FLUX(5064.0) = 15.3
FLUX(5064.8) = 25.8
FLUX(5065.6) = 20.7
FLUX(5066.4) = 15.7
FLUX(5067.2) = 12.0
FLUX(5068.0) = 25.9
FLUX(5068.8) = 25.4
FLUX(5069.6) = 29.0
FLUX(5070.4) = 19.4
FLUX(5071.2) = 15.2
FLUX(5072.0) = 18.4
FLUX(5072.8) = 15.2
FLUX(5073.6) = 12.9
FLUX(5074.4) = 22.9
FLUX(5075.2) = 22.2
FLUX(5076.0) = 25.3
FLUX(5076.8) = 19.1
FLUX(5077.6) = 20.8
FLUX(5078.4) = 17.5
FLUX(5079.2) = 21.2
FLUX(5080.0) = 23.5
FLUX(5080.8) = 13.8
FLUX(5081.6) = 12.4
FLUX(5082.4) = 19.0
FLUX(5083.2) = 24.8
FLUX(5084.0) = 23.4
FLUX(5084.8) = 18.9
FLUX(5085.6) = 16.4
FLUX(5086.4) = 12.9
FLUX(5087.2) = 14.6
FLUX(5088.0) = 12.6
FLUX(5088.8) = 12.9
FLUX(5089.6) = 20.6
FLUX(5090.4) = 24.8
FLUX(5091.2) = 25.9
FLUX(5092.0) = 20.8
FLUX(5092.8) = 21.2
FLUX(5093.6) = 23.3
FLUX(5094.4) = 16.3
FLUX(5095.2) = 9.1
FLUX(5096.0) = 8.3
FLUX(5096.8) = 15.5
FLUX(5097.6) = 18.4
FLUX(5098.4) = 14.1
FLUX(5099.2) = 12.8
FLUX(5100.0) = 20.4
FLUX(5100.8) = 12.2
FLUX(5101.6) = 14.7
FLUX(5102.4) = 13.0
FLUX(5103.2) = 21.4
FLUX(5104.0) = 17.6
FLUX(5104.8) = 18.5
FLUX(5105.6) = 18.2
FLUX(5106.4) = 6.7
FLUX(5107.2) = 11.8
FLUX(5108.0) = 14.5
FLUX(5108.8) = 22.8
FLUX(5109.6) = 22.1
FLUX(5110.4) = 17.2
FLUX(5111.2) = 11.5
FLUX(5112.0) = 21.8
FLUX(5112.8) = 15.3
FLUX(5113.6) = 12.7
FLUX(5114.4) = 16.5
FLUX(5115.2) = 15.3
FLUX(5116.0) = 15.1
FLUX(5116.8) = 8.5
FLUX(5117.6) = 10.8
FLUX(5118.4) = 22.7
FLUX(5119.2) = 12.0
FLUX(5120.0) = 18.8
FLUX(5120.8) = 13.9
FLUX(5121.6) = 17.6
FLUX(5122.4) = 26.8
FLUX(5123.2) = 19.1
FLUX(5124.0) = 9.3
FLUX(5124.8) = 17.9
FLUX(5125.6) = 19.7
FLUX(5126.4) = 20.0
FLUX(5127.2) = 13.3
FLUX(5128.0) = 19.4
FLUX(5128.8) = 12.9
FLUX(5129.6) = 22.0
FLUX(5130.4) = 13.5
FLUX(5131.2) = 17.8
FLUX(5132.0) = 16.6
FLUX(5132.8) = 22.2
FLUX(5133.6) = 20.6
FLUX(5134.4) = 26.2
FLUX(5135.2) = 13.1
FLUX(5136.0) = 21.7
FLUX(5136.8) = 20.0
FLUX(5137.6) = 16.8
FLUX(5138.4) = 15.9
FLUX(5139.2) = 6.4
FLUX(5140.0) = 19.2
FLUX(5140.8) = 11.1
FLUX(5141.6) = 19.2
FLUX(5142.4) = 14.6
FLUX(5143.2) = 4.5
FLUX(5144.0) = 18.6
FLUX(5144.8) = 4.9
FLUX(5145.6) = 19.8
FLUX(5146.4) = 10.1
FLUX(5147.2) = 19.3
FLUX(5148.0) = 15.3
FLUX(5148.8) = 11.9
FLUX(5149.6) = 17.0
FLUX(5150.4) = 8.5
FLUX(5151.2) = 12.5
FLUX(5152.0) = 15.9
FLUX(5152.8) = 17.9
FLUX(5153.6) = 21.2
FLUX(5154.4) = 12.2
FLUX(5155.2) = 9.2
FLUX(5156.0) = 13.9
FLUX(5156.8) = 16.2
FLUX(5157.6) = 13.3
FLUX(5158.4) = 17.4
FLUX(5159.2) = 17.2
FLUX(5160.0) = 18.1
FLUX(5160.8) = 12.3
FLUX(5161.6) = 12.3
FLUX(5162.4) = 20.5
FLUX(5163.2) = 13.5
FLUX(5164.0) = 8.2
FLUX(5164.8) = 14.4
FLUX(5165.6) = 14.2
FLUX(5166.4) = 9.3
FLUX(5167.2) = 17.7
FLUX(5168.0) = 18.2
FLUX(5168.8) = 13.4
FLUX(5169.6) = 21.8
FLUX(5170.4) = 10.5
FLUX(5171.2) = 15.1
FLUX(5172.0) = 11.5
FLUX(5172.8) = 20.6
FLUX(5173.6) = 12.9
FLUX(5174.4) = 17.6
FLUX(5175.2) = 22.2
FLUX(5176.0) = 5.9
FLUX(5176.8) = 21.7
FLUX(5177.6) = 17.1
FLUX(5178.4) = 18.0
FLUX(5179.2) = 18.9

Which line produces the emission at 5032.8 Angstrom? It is C III] 1909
